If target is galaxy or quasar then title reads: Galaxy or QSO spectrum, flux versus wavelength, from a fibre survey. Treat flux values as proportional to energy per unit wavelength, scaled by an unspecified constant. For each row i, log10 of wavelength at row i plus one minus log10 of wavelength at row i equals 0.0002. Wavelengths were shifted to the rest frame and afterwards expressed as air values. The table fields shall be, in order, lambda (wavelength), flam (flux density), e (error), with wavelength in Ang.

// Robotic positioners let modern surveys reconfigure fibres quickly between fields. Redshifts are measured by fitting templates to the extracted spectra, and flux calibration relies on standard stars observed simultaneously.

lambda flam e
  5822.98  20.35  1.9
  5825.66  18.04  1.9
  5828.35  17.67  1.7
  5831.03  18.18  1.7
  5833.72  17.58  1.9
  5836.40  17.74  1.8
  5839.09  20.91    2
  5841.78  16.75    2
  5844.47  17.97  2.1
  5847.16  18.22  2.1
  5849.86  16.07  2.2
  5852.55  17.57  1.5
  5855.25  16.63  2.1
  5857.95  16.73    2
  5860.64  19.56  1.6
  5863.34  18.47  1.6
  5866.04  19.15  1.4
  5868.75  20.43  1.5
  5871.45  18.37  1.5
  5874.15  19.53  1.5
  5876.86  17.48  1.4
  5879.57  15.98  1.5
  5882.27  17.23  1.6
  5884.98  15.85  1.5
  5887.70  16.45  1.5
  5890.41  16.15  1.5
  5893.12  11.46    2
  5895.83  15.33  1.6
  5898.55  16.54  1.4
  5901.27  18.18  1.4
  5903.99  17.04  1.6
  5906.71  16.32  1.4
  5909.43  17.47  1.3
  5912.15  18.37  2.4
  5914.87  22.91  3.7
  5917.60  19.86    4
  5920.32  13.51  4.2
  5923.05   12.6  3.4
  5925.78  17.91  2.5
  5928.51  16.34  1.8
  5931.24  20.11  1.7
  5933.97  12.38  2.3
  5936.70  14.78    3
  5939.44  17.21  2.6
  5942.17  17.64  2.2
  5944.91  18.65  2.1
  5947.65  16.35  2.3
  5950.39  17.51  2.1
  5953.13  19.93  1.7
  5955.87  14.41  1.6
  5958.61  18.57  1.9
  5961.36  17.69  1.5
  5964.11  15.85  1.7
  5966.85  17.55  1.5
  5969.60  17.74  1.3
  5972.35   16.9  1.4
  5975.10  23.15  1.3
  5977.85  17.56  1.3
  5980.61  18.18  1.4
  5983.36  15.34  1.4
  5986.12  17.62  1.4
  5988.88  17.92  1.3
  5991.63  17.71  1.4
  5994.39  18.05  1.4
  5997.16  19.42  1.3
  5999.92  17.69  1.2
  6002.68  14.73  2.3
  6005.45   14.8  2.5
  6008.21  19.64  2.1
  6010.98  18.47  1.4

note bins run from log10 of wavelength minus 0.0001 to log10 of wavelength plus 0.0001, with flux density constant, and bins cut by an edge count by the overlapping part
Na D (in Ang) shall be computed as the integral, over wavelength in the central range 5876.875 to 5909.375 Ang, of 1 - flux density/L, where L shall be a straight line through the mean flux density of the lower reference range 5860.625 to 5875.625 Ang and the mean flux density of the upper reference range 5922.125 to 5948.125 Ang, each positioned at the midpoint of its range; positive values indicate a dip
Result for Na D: 3.6 Ang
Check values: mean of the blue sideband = 19.2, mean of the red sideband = 16.5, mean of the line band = 16.2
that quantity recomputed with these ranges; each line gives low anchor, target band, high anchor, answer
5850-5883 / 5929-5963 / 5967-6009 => 1.5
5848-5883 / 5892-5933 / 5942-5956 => 2.0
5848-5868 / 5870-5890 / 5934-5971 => 0.5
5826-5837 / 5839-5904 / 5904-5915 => 2.4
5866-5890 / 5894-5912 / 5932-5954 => 0.6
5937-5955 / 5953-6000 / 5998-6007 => -2.9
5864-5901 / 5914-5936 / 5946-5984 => 0.7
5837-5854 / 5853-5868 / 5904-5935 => -0.4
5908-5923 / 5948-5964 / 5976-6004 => 0.3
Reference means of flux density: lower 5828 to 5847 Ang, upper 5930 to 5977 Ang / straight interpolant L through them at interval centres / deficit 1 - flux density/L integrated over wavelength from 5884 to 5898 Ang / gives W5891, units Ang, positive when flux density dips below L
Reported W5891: 2.1 Ang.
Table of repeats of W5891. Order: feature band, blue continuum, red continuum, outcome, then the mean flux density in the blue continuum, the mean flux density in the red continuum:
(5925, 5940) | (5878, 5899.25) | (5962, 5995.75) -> 0.3 Ang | 15.6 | 17.8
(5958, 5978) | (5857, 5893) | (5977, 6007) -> -1.0 Ang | 17.6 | 17.2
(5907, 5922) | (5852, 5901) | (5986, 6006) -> -0.8 Ang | 17.2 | 17.3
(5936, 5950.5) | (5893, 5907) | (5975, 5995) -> 0.0 Ang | 16.2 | 17.9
